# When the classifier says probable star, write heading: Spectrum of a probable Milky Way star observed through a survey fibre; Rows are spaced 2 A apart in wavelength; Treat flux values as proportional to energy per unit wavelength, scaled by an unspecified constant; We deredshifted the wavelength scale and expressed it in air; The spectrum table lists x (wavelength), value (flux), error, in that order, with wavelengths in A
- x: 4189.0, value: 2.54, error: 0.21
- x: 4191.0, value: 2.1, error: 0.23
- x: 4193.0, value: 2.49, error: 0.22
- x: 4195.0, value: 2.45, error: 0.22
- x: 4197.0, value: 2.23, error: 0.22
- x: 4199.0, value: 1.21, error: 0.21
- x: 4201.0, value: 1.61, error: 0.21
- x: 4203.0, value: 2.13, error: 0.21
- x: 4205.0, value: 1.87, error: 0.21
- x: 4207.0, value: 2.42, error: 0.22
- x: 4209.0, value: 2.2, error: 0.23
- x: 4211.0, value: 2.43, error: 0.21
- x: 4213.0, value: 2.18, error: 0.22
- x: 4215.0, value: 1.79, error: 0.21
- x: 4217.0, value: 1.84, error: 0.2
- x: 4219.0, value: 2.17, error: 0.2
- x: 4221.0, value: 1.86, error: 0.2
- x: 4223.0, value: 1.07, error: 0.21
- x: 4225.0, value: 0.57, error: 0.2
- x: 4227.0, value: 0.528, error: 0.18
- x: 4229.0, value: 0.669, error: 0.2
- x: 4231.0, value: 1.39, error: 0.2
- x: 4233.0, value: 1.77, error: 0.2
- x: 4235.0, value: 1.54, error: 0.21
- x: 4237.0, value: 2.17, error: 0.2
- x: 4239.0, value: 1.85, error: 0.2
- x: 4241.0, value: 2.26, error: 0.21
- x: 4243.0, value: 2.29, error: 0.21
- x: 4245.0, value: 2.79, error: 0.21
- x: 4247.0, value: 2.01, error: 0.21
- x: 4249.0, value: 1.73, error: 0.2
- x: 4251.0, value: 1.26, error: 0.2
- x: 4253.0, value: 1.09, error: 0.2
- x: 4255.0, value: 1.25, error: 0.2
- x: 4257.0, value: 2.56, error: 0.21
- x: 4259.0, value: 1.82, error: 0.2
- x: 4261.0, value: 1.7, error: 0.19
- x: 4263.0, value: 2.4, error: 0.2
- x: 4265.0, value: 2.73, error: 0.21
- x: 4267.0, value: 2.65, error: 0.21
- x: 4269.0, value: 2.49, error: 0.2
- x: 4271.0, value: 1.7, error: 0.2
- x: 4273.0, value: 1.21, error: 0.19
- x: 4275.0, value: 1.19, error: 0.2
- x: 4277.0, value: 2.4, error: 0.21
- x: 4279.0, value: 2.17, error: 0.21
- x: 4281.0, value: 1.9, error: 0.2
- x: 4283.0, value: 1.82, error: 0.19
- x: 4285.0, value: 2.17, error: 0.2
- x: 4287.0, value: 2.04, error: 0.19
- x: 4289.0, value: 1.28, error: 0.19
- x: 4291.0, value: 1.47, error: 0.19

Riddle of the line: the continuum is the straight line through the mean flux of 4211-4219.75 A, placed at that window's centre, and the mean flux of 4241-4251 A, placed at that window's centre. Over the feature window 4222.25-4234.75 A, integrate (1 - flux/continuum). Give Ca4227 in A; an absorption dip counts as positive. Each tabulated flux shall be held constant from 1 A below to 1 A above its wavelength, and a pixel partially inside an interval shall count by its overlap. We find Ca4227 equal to 6.3 A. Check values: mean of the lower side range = 2.04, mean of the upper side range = 2.12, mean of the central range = 1.03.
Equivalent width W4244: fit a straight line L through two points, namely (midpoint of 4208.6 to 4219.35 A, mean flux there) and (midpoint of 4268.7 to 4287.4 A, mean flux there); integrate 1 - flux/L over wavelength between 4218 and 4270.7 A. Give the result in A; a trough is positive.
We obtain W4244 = 5.1 A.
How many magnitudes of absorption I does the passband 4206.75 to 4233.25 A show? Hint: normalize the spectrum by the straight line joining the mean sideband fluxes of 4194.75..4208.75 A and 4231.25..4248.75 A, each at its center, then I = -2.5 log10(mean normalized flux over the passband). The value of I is 0.24 mag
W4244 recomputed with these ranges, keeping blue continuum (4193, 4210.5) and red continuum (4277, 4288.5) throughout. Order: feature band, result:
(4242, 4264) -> 1.4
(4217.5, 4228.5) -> 4.3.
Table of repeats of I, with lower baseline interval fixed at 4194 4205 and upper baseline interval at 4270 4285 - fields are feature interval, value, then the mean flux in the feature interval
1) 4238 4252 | -0.10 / 2.03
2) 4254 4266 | -0.14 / 2.08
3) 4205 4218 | -0.12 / 2.12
